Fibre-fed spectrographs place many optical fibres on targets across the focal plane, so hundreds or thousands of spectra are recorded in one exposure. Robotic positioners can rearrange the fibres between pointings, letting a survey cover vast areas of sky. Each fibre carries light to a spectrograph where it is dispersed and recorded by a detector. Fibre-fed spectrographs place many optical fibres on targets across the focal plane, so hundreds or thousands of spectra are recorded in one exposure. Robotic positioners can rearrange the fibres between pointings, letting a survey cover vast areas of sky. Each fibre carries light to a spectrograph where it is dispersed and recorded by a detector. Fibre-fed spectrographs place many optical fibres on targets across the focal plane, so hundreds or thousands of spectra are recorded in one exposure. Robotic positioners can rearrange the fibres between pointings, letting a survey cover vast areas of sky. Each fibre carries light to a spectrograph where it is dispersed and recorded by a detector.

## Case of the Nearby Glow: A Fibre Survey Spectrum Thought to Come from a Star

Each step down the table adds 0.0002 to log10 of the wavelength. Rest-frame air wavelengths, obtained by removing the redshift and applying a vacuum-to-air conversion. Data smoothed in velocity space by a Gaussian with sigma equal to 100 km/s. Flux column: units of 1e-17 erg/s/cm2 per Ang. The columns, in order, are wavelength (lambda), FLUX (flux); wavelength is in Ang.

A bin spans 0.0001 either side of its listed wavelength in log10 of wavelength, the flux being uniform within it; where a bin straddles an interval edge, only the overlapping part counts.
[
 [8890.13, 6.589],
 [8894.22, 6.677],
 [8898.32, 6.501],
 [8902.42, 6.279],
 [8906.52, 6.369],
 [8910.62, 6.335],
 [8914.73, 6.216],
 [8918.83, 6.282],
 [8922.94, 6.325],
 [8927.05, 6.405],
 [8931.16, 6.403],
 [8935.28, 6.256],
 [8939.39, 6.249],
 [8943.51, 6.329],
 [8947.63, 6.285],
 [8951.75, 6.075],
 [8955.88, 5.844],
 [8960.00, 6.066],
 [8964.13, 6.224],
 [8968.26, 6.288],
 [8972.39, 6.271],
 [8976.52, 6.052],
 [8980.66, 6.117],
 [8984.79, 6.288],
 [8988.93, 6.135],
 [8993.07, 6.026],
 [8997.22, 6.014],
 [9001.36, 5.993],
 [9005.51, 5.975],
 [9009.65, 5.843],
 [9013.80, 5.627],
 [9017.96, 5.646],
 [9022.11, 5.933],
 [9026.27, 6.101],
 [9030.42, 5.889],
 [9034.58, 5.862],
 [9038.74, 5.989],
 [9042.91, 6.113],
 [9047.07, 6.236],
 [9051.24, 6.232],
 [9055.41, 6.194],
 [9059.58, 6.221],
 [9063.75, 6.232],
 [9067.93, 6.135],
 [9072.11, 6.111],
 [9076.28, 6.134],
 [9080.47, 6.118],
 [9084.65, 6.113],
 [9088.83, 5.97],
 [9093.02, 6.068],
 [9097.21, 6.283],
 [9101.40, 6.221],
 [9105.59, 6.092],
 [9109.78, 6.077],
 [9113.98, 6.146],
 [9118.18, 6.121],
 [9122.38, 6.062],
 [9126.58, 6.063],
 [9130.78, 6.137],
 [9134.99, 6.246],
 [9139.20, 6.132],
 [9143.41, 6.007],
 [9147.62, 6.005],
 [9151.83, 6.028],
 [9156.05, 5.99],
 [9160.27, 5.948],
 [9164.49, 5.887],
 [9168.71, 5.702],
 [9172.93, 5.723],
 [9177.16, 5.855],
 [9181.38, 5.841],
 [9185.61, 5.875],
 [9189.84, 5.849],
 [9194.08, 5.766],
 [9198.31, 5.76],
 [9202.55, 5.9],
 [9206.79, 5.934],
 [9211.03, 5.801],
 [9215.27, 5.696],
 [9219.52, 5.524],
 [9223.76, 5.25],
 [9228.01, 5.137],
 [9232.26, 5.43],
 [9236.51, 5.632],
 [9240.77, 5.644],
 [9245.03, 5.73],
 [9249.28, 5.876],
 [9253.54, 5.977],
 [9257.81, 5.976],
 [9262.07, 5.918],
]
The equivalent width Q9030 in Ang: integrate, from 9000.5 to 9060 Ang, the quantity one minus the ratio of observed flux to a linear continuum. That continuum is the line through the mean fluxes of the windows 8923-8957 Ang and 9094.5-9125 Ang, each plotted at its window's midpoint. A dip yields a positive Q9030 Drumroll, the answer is 1.98 Ang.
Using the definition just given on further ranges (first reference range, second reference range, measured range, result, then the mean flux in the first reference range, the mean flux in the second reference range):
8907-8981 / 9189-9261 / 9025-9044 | 0.25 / 6.23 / 5.7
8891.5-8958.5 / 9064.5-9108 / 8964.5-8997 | 0.42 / 6.3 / 6.13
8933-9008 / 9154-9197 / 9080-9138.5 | -1.83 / 6.14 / 5.84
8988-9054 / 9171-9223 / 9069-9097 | -0.92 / 5.98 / 5.78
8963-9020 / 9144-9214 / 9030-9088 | -1.39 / 6.03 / 5.87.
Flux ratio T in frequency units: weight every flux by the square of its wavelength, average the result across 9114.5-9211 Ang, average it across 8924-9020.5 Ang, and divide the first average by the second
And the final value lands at 1.02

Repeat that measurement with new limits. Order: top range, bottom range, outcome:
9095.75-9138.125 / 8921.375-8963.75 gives 1.03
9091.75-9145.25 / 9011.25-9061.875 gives 1.04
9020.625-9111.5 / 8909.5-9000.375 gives 1.01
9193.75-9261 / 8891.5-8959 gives 0.97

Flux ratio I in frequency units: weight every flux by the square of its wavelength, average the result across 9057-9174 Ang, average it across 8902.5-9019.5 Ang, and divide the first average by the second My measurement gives 1.0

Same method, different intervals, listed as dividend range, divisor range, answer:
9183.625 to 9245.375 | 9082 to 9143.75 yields 0.95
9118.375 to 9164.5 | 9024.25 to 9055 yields 1.02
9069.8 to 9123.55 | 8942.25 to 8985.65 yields 1.02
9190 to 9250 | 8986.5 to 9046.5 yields 0.99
